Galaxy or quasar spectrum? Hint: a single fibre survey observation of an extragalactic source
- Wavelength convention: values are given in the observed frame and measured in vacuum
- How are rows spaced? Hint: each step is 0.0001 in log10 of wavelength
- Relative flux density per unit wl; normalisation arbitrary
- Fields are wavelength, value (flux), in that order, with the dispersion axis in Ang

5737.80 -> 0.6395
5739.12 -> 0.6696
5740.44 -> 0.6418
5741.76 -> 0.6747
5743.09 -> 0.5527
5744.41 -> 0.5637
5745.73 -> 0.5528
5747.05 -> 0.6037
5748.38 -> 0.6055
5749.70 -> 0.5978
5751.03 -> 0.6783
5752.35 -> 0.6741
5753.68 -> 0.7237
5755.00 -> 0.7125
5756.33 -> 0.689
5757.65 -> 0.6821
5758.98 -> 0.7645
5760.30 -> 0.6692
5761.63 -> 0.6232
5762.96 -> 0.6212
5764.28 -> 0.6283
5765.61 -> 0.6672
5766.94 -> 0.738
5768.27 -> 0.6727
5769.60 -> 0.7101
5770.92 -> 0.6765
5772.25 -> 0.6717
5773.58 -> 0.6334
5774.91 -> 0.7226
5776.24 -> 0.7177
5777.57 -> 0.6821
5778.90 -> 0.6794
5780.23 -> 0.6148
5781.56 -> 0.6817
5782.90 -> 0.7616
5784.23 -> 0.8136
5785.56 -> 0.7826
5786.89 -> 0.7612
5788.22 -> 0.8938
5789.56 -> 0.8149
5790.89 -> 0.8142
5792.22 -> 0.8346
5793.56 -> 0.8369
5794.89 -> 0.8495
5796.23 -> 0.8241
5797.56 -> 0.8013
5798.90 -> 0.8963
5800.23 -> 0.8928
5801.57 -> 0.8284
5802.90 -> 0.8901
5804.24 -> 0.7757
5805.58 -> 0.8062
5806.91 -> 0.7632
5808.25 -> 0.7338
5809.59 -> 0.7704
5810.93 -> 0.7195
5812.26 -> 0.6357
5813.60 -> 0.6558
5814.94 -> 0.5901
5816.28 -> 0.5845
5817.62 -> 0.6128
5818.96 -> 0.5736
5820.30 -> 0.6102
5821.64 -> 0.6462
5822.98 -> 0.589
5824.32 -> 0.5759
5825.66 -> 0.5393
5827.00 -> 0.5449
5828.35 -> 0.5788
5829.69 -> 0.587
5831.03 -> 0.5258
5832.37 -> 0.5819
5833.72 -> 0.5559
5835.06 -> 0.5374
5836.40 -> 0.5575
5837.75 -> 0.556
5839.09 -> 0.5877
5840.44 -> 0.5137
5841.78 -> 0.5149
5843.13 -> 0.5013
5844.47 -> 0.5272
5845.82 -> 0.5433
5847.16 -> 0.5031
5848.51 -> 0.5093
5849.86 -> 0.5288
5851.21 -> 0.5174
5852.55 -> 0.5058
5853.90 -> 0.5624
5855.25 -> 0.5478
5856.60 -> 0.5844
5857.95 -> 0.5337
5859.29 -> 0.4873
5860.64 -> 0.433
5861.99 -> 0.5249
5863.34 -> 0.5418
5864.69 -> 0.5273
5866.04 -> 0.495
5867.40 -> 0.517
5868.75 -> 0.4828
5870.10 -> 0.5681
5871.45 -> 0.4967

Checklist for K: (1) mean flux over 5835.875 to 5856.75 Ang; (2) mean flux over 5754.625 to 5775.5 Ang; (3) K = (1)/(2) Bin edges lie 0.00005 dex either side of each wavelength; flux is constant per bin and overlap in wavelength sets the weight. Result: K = 0.78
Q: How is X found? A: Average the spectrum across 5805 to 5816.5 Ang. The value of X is 0.699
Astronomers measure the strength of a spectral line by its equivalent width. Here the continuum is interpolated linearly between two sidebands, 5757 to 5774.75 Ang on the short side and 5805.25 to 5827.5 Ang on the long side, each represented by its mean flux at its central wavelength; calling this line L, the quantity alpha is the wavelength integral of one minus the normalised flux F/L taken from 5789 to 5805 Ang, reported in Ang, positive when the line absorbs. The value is -4.5 Ang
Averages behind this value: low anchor 0.675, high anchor 0.643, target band 0.838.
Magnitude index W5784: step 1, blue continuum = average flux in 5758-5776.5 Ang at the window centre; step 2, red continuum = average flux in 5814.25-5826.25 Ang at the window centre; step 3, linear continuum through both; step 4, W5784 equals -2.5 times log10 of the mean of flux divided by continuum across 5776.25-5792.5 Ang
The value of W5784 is -0.17 mag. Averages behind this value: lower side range 0.679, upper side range 0.592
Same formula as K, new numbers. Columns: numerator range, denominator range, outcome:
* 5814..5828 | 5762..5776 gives 0.87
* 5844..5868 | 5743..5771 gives 0.79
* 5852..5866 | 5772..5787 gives 0.74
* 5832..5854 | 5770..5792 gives 0.73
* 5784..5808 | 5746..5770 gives 1.24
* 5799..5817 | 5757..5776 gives 1.10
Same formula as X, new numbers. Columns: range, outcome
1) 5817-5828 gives 0.586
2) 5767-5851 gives 0.672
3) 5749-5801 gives 0.731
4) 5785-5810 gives 0.82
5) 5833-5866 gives 0.529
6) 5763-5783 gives 0.68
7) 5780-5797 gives 0.796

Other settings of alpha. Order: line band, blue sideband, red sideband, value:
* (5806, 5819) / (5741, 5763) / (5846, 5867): -2.2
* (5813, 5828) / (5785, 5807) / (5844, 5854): 2.1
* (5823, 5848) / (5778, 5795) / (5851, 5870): 2.5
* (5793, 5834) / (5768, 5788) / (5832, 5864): -4.4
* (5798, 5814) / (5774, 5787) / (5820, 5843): -3.5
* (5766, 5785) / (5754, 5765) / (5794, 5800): 1.3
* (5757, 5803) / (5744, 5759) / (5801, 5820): -4.5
